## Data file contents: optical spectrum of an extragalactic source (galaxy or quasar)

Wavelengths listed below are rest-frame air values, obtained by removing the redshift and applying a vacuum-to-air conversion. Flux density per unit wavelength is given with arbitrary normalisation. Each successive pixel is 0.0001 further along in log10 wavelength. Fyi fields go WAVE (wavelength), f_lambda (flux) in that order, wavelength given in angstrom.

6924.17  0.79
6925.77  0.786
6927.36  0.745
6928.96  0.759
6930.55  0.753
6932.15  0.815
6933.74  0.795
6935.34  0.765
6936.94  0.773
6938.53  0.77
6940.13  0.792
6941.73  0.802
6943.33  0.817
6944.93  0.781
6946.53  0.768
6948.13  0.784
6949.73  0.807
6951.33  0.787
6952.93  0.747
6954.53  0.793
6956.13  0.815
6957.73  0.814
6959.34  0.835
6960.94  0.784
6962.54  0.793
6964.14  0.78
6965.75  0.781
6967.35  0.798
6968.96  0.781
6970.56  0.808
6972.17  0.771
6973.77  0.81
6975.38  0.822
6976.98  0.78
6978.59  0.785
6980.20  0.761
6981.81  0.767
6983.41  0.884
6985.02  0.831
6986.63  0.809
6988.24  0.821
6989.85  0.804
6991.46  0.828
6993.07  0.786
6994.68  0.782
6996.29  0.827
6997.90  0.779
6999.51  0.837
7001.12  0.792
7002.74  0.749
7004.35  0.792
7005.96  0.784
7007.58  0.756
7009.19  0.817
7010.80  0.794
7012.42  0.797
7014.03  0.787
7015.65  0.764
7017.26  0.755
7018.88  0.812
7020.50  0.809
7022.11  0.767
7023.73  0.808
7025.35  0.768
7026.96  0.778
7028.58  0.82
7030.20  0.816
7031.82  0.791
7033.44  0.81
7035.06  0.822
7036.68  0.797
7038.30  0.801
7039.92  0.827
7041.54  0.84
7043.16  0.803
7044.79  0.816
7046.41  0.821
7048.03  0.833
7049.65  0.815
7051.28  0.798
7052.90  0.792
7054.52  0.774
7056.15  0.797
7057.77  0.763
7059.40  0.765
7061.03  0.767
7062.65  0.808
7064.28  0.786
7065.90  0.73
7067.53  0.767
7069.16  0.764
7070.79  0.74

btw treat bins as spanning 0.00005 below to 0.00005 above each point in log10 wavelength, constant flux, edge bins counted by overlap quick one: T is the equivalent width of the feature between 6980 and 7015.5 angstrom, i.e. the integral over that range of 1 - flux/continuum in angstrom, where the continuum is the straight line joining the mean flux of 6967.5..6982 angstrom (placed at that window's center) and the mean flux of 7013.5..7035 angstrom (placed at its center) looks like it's -0.4 angstrom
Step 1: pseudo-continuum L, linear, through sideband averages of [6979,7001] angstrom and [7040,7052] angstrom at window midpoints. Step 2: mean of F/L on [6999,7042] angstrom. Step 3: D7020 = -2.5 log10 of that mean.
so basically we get 0.02 mag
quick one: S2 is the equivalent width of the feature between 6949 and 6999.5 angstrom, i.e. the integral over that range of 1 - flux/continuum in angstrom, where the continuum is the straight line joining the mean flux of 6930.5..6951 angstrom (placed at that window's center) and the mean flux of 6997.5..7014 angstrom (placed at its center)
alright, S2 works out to -0.7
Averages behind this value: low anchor 0.787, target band 0.8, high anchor 0.79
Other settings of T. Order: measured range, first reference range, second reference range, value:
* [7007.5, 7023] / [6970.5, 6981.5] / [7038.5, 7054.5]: 0.29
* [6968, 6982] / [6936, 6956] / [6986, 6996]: 0.19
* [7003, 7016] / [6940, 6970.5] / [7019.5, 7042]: 0.24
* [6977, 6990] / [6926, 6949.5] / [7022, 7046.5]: -0.22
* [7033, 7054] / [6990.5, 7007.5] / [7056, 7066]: -0.87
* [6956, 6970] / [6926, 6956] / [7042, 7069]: -0.25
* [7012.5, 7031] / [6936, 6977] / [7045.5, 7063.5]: 0.09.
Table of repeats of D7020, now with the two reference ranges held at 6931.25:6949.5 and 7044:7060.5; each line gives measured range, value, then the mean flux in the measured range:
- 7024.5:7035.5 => -0.01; 0.8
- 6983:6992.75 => -0.04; 0.825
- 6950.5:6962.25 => -0.01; 0.797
